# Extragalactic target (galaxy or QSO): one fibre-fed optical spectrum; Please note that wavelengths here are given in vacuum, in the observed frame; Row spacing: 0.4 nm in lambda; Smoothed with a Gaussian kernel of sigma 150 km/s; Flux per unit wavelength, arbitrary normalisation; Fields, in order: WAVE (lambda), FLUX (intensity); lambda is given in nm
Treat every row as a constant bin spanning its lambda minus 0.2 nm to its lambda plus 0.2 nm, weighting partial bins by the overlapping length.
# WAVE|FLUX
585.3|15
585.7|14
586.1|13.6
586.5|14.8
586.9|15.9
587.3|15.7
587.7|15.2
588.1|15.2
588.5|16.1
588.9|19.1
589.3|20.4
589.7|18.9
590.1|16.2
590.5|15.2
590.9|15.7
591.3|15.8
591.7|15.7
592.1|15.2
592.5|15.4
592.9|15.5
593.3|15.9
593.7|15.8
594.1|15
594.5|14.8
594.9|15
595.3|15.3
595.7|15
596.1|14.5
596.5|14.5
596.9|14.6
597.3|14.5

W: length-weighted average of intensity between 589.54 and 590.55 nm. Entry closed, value 16.9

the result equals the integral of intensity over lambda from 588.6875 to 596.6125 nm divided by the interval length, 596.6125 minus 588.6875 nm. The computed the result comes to 16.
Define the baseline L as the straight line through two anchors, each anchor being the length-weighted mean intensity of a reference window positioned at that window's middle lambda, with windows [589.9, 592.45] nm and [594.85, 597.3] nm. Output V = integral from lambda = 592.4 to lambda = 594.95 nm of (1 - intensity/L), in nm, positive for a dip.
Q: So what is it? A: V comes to -0.03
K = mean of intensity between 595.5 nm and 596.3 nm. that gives 14.8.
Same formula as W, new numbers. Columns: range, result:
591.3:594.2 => 15.5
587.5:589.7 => 17.4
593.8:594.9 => 15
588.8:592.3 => 16.8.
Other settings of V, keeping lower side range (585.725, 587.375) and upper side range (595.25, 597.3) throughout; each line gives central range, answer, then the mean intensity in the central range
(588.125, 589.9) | -0.42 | 18.3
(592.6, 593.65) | -0.07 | 15.7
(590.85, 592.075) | -0.07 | 15.7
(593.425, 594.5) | -0.04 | 15.3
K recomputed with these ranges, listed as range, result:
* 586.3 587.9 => 15.4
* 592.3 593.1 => 15.5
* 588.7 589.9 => 19.5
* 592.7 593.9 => 15.7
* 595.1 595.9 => 15.1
